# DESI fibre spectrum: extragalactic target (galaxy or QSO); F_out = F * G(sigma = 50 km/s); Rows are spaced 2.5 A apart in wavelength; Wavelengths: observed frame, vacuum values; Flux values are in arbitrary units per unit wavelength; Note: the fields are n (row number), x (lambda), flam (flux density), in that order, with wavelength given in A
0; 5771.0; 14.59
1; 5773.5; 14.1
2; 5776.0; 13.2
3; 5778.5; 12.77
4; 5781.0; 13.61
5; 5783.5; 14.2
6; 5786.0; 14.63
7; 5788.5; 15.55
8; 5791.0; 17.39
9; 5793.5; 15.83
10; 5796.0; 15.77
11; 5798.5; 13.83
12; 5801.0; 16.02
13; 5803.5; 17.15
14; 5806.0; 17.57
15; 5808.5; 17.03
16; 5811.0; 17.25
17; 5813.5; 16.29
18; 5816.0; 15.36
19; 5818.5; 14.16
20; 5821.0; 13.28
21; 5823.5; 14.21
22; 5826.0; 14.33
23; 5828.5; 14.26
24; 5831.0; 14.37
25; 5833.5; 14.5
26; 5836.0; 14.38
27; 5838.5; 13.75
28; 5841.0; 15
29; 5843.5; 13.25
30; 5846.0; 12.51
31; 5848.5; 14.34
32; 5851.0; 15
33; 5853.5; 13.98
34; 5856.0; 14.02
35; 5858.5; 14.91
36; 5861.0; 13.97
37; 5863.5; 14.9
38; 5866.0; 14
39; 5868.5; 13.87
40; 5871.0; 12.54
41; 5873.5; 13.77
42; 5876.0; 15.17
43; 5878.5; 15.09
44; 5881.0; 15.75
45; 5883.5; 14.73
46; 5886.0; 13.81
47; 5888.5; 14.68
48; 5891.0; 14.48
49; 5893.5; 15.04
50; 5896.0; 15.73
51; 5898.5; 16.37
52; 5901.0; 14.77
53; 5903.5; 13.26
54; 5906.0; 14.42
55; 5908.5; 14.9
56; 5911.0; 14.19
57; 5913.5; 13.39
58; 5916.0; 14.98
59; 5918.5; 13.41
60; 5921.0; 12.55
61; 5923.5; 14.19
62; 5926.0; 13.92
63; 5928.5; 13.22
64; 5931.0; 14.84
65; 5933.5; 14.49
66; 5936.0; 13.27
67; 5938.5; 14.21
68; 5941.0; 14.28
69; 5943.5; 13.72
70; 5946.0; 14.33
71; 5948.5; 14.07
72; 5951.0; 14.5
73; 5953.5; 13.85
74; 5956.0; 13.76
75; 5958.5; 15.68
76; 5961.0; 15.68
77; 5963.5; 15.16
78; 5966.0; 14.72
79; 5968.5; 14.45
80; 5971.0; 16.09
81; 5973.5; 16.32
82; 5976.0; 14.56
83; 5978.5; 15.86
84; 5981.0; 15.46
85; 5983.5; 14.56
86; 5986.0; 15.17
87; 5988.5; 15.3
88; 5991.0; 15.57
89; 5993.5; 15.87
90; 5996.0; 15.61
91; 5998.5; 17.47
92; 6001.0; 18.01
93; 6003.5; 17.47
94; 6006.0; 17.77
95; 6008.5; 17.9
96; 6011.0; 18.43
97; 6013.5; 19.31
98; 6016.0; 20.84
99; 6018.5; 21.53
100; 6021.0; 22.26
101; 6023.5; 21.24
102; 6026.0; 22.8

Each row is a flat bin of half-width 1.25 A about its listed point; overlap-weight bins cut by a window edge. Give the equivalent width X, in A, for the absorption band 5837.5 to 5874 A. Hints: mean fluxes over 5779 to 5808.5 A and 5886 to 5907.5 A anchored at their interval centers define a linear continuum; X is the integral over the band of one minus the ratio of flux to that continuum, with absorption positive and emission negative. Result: 2.7 A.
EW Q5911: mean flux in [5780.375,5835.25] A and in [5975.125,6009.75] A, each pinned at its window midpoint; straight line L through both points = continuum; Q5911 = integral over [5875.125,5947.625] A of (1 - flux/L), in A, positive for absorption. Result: 6.5 A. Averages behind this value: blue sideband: 15.3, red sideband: 16.2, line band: 14.4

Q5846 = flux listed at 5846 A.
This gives 12.51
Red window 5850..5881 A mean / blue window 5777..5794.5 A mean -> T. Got 0.97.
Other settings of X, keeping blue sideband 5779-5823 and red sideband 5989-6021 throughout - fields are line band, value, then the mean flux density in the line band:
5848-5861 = 1.43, 14.4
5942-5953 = 2.04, 14.1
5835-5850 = 2.01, 13.9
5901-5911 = 1.53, 14.3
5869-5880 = 1.53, 14.2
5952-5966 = 2.16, 14.8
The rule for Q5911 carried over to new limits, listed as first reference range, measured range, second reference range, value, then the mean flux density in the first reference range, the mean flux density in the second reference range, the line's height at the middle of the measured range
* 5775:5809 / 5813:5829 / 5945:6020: 1.0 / 15.3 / 16.2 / 15.4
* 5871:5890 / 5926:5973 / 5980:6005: 3.1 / 14.6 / 16.1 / 15.5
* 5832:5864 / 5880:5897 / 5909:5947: -1.0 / 14.2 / 13.9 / 14.1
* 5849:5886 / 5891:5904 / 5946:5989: -0.5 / 14.4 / 15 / 14.6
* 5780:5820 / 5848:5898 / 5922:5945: 0.9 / 15.7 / 14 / 14.8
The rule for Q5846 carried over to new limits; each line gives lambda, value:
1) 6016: 20.84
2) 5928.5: 13.22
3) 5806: 17.57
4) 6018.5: 21.53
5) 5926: 13.92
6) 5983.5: 14.56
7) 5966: 14.72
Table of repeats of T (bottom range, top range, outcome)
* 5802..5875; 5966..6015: 1.12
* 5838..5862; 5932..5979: 1.04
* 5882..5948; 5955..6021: 1.16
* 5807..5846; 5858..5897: 0.99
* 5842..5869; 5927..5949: 1.00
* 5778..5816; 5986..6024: 1.16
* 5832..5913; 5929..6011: 1.07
